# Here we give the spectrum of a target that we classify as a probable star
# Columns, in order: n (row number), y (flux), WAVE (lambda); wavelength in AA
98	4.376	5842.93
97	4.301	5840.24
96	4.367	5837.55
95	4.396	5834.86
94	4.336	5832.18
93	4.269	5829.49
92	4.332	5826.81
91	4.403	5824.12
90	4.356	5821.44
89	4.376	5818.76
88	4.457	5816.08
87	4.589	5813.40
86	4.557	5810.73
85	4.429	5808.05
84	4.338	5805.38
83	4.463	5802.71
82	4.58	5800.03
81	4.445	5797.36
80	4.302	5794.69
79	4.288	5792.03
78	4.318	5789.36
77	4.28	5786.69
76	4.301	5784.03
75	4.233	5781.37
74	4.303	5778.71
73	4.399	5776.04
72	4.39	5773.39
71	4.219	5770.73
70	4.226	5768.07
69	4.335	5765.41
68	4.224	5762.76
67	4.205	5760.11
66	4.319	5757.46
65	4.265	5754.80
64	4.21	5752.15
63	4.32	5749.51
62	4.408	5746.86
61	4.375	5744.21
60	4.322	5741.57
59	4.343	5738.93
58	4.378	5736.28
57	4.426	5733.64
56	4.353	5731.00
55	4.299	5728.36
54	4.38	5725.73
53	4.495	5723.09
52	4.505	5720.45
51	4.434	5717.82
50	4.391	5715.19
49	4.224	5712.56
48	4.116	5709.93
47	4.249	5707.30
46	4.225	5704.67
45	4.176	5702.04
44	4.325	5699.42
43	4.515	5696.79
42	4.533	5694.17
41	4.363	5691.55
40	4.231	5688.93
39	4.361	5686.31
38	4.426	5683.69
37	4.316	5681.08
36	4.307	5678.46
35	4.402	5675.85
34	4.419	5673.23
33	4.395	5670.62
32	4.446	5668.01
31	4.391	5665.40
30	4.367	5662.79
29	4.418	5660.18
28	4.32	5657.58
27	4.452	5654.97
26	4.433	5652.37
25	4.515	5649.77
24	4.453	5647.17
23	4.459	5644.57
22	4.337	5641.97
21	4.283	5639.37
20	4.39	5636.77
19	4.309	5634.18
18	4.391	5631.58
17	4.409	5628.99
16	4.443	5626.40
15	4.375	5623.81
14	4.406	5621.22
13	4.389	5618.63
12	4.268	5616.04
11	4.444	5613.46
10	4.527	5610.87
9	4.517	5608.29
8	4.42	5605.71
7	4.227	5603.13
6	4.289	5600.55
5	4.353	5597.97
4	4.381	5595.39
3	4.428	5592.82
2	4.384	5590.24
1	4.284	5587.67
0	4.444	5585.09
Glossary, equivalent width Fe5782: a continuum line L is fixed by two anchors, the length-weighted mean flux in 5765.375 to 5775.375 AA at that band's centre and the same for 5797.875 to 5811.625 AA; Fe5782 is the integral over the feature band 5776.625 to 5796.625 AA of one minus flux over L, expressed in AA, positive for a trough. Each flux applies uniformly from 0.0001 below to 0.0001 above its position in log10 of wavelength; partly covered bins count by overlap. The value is 0.4 AA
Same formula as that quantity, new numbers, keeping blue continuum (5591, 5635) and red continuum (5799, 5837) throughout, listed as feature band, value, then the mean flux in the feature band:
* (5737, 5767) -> 0.71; 4.3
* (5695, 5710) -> 0.38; 4.29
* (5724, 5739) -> 0.12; 4.37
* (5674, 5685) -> 0.08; 4.37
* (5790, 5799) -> 0.13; 4.35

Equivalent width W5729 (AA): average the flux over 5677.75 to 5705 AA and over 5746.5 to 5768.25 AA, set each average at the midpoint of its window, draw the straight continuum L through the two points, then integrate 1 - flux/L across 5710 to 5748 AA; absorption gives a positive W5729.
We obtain -0.6 AA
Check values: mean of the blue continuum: 4.35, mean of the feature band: 4.37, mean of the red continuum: 4.28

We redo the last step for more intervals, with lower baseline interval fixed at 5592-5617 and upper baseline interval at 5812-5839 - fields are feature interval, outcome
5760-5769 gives 0.3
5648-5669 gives -0.1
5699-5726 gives 0.4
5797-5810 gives -0.2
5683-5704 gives 0.1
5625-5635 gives 0.0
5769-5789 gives 0.4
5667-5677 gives -0.1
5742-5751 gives 0.1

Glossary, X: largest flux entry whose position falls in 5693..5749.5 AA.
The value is 4.533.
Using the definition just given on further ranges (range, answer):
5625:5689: 4.515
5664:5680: 4.446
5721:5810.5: 4.58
